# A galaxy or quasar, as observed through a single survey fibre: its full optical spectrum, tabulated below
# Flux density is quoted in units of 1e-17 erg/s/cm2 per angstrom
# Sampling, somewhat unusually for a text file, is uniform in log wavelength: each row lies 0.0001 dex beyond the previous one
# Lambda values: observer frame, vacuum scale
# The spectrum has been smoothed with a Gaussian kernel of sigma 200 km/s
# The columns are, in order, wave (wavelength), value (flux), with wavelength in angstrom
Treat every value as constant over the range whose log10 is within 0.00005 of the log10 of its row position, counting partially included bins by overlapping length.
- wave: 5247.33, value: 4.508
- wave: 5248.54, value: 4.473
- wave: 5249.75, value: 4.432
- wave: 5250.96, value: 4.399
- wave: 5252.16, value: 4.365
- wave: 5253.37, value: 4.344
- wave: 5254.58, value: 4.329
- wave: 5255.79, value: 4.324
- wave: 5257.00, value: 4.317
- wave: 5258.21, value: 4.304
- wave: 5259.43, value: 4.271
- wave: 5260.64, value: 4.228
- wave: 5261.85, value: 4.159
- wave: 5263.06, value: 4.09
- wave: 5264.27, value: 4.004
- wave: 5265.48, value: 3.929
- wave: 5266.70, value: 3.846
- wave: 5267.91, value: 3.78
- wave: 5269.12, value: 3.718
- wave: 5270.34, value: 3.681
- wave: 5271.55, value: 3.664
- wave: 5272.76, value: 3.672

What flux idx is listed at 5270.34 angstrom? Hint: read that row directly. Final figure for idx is 3.681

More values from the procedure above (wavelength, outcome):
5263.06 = 4.09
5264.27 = 4.004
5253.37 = 4.344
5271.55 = 3.664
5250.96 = 4.399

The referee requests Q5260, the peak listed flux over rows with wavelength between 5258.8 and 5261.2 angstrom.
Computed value 4.271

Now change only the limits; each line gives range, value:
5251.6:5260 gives 4.365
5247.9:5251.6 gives 4.473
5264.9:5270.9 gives 3.929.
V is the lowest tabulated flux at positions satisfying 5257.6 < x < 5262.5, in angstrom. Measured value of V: 4.159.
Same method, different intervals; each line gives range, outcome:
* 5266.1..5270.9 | 3.681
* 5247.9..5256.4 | 4.324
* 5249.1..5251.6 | 4.399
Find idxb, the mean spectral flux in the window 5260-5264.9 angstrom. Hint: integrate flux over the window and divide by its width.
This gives 4.13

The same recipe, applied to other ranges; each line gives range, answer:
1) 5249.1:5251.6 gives 4.43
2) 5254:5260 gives 4.3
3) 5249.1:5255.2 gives 4.38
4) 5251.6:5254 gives 4.35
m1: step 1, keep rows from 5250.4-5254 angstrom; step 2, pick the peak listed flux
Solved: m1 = 4.399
